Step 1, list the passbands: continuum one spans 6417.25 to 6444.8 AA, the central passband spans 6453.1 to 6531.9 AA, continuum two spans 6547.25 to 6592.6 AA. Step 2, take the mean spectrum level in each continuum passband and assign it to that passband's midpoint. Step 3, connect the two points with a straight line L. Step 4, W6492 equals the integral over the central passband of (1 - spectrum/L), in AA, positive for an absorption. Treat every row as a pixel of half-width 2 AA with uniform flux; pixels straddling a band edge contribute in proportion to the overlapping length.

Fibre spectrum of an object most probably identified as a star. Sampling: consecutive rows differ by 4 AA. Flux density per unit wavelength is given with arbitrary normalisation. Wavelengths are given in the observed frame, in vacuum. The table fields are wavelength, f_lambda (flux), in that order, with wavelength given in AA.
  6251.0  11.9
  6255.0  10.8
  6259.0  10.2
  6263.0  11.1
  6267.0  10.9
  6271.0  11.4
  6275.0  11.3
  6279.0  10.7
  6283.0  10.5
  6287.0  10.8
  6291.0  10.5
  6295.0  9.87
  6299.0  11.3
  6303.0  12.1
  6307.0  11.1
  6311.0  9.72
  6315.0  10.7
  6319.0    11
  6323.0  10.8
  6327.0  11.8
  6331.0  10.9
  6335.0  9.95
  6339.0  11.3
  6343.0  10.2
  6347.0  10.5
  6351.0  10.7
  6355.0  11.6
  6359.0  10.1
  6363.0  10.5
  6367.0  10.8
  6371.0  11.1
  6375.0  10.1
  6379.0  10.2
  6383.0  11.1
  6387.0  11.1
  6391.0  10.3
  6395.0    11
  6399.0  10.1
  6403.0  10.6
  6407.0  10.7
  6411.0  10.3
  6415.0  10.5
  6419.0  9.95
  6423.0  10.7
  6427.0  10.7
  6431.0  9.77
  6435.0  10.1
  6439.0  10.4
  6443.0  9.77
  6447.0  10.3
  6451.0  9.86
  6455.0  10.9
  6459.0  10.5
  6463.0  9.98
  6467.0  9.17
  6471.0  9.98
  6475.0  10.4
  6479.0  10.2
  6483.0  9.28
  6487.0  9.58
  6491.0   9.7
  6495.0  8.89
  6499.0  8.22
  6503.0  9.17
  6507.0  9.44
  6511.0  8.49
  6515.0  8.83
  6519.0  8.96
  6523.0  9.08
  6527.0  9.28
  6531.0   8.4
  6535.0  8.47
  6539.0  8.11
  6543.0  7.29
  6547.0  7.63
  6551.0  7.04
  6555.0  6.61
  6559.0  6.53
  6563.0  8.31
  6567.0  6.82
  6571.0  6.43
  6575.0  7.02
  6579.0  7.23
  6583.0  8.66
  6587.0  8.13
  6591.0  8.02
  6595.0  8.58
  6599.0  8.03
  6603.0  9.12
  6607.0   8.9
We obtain -4.3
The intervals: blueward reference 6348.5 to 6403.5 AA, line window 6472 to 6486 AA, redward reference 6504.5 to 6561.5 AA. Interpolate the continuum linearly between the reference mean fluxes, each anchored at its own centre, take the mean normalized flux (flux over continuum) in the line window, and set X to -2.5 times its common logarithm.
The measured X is -0.10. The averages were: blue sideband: 10.7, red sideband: 8.16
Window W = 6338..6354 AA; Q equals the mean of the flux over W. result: 10.7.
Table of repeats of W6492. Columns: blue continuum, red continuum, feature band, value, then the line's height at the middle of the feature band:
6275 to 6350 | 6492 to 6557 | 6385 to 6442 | -4.69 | 9.64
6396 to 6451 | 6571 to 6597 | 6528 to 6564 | 3.38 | 8.41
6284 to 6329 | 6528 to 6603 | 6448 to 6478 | -3.93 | 8.95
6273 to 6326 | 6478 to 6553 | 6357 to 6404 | -2.60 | 10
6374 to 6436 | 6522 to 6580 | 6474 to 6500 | -1.82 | 8.85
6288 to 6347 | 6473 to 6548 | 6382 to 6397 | -1.13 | 10.1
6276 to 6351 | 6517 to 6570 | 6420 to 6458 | -4.54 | 9.18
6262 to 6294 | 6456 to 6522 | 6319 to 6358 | -1.47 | 10.5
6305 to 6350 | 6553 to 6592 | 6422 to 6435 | -1.37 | 9.34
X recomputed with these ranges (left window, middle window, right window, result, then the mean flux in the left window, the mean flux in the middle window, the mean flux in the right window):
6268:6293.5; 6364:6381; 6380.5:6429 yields 0.011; 10.8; 10.5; 10.6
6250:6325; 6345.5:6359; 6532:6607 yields -0.071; 10.9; 10.8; 7.71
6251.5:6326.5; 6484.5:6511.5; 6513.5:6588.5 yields -0.082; 10.9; 9.11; 7.82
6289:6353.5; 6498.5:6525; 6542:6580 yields -0.140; 10.8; 8.92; 7.08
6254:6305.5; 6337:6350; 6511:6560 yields -0.051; 10.9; 10.7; 8.07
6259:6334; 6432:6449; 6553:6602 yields -0.106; 10.9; 10.1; 7.56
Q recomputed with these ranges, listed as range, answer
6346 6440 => 10.5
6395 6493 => 10.2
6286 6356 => 10.8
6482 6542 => 8.89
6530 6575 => 7.38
